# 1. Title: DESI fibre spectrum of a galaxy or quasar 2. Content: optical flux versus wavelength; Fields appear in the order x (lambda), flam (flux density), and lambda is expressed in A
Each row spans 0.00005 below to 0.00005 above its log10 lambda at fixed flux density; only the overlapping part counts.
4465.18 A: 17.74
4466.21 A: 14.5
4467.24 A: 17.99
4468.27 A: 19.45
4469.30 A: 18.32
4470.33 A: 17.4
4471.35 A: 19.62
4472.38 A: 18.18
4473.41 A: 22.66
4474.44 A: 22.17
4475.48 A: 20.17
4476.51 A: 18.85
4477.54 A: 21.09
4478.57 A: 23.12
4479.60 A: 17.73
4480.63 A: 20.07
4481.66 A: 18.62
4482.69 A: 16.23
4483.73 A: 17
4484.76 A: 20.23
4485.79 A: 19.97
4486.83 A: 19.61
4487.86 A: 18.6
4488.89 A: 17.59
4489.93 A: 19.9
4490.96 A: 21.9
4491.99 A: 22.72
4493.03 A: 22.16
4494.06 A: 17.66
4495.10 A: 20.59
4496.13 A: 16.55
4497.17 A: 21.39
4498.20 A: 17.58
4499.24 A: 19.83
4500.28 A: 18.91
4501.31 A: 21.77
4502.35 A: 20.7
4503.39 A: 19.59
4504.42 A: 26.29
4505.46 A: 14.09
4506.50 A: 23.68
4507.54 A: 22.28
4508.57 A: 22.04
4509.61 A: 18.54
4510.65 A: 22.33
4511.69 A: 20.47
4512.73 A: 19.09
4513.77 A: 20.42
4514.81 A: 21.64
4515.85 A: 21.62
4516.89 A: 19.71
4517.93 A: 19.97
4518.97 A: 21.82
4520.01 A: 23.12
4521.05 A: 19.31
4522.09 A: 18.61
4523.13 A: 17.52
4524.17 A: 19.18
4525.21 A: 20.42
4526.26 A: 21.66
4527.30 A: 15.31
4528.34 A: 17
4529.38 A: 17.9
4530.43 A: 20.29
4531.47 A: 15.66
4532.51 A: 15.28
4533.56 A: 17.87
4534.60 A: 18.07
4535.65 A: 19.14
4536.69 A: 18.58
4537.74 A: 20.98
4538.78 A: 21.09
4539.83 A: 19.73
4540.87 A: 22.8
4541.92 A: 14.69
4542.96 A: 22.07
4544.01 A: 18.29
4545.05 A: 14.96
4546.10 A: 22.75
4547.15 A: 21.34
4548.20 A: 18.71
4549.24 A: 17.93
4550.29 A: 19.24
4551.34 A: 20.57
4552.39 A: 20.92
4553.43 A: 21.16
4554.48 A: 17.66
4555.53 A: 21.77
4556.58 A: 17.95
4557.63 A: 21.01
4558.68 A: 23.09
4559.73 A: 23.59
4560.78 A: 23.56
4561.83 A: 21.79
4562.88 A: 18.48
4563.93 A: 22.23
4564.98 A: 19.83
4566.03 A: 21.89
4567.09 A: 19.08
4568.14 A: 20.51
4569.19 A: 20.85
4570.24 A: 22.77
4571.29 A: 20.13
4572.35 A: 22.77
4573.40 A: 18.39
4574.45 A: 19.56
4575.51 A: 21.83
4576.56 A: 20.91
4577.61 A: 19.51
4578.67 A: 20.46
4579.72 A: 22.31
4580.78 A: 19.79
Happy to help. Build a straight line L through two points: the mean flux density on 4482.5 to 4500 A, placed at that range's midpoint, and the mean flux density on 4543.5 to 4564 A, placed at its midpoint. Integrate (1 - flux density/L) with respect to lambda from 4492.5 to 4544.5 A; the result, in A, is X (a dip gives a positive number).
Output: 0.3 A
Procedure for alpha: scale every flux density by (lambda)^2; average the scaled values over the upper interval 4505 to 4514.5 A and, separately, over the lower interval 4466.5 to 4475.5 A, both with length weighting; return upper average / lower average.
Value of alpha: 1.1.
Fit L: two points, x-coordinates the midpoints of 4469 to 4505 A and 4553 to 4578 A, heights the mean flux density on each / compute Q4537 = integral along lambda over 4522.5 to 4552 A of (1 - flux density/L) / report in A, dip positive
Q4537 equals 2.3 A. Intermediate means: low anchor 19.9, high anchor 20.9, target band 18.9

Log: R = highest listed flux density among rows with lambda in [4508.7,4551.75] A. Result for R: 23.12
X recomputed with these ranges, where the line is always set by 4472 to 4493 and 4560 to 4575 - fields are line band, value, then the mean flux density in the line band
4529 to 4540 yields 1.0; 18.6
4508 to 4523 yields -0.2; 20.6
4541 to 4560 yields 0.7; 19.9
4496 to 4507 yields 0.0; 20.1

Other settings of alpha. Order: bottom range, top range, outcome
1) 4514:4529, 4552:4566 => 1.08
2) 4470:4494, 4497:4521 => 1.06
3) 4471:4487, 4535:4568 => 1.06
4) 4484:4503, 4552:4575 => 1.09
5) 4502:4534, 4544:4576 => 1.06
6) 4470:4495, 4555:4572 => 1.11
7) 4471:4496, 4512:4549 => 1.00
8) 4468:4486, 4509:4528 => 1.05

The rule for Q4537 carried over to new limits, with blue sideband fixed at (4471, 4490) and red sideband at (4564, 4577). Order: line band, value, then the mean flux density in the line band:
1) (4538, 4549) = 0.41 A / 19.6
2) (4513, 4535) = 1.04 A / 19.2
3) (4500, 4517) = -0.78 A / 20.8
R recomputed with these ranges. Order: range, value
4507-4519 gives 22.33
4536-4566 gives 23.59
